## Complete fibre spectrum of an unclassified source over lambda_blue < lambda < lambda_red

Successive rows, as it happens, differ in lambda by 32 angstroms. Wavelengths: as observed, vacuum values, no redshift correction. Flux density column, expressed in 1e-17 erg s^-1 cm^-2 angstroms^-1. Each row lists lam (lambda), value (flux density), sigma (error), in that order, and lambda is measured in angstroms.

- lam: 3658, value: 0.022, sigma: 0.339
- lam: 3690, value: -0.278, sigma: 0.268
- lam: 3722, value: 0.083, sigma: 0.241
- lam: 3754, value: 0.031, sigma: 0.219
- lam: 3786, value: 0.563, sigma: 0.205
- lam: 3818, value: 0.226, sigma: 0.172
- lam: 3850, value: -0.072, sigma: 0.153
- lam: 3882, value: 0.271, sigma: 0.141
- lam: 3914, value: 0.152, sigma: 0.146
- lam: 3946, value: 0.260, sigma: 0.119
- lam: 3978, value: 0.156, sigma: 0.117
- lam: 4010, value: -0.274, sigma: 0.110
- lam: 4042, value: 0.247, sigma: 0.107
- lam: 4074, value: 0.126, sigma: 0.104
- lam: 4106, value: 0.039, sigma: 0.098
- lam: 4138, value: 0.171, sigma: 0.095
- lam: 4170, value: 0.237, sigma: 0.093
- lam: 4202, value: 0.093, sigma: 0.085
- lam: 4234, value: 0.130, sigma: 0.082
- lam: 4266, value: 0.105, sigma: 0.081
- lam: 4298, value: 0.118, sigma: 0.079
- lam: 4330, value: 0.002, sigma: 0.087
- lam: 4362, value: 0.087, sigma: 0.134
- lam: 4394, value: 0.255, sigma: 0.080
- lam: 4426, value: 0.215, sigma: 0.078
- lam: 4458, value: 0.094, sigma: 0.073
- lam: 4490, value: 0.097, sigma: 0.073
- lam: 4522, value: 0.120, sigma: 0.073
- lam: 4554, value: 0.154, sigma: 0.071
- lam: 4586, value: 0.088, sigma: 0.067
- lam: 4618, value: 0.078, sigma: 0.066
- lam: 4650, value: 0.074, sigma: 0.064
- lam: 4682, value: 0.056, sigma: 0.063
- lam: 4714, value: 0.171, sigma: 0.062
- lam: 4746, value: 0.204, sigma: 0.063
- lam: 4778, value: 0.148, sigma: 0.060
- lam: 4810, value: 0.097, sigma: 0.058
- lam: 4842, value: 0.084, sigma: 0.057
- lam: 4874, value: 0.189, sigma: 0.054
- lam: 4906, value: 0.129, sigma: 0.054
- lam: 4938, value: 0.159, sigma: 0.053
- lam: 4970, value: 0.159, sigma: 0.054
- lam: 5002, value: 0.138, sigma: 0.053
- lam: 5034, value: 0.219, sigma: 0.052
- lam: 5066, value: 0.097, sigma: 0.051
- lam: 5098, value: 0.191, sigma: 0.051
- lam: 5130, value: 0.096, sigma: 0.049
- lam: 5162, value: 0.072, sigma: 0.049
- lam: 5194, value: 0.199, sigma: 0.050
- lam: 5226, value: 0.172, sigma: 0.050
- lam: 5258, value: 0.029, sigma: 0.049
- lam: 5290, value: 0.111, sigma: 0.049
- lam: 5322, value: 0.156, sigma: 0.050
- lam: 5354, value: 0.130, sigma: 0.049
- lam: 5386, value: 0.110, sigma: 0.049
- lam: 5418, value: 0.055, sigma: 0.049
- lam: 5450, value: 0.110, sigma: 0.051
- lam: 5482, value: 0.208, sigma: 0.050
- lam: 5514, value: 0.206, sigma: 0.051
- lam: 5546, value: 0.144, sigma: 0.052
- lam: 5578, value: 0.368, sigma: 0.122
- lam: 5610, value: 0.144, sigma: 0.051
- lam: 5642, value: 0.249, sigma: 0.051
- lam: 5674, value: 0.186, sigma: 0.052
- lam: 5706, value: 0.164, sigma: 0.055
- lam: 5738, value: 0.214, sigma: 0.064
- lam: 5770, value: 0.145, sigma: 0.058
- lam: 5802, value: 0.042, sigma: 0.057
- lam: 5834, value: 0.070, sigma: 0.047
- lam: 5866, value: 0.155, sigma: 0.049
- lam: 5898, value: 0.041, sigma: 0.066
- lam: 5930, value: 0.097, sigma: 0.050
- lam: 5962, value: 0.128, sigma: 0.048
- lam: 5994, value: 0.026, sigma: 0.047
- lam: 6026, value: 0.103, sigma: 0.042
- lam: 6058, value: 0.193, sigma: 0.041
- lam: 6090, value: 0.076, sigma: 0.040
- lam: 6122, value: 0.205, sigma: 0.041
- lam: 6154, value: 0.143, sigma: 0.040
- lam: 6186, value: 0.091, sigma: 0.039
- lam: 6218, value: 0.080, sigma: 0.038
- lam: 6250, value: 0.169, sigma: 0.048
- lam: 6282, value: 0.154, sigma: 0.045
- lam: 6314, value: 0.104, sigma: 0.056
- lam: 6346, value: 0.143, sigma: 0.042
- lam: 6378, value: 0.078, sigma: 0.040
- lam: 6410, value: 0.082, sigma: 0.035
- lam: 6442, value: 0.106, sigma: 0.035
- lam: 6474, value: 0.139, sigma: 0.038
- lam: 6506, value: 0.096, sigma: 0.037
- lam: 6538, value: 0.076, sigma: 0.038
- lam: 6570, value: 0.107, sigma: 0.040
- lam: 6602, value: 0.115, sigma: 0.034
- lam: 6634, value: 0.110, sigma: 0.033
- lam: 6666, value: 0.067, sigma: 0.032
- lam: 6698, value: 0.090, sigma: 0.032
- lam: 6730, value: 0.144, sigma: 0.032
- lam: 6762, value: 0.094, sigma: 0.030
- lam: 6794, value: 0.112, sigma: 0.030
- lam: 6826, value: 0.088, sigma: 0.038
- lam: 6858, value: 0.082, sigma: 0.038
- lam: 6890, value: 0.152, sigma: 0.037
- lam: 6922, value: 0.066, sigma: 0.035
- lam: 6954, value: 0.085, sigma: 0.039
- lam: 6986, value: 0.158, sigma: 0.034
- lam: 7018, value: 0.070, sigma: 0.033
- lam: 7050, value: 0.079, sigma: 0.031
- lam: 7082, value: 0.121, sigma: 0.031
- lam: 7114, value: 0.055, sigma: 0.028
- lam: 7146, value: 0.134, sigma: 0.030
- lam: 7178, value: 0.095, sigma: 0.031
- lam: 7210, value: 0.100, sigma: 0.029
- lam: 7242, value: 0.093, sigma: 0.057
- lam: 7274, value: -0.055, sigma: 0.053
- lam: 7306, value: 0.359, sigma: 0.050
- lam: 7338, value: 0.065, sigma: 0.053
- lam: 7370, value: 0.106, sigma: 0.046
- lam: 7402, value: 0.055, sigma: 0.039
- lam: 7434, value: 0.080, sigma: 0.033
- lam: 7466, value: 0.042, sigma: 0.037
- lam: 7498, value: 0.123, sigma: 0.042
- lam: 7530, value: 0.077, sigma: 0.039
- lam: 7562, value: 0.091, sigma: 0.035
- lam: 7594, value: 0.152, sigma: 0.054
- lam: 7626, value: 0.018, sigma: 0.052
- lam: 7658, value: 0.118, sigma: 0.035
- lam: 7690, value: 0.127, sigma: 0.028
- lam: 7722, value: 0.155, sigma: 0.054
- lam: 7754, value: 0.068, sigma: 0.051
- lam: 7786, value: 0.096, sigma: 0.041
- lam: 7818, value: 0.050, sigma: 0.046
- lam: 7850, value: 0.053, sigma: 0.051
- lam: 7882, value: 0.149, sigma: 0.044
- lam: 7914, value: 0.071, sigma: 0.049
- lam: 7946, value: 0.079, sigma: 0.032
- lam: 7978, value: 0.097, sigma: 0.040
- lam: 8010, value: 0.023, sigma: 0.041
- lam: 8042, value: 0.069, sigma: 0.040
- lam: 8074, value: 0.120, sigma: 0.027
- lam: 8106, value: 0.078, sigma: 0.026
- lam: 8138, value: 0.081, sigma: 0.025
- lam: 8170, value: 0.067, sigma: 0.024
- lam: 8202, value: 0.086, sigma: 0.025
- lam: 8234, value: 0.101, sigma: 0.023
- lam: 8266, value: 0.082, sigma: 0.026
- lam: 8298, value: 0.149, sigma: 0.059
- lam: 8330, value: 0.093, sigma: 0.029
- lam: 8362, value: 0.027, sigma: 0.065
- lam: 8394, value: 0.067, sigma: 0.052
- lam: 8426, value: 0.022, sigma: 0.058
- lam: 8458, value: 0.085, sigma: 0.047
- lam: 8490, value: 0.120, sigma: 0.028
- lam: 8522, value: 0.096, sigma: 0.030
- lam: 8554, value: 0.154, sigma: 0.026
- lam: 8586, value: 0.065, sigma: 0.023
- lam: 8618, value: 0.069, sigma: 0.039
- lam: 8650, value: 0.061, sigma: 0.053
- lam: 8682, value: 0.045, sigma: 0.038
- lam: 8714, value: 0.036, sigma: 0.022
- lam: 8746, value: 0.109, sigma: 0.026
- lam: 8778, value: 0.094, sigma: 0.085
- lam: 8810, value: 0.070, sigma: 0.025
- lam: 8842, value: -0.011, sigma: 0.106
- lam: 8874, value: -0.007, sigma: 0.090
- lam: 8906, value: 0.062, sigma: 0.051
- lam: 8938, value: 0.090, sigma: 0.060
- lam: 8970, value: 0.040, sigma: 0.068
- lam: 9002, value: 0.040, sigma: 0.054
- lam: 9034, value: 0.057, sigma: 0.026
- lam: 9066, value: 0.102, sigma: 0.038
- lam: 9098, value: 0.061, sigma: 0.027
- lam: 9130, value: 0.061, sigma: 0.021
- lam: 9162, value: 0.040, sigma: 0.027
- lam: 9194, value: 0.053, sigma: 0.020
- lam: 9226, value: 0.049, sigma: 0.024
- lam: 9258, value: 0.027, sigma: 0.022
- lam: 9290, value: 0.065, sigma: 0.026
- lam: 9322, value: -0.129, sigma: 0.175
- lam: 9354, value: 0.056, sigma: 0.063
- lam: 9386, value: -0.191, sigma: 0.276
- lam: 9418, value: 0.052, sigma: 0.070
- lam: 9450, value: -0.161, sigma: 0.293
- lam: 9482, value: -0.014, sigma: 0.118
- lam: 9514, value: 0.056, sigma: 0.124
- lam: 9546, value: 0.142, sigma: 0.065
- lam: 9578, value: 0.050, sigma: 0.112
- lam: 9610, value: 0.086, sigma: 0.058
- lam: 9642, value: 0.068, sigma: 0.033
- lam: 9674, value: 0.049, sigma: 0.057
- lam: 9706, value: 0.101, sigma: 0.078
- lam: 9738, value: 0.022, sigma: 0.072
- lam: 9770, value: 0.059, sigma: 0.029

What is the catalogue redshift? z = 0.11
